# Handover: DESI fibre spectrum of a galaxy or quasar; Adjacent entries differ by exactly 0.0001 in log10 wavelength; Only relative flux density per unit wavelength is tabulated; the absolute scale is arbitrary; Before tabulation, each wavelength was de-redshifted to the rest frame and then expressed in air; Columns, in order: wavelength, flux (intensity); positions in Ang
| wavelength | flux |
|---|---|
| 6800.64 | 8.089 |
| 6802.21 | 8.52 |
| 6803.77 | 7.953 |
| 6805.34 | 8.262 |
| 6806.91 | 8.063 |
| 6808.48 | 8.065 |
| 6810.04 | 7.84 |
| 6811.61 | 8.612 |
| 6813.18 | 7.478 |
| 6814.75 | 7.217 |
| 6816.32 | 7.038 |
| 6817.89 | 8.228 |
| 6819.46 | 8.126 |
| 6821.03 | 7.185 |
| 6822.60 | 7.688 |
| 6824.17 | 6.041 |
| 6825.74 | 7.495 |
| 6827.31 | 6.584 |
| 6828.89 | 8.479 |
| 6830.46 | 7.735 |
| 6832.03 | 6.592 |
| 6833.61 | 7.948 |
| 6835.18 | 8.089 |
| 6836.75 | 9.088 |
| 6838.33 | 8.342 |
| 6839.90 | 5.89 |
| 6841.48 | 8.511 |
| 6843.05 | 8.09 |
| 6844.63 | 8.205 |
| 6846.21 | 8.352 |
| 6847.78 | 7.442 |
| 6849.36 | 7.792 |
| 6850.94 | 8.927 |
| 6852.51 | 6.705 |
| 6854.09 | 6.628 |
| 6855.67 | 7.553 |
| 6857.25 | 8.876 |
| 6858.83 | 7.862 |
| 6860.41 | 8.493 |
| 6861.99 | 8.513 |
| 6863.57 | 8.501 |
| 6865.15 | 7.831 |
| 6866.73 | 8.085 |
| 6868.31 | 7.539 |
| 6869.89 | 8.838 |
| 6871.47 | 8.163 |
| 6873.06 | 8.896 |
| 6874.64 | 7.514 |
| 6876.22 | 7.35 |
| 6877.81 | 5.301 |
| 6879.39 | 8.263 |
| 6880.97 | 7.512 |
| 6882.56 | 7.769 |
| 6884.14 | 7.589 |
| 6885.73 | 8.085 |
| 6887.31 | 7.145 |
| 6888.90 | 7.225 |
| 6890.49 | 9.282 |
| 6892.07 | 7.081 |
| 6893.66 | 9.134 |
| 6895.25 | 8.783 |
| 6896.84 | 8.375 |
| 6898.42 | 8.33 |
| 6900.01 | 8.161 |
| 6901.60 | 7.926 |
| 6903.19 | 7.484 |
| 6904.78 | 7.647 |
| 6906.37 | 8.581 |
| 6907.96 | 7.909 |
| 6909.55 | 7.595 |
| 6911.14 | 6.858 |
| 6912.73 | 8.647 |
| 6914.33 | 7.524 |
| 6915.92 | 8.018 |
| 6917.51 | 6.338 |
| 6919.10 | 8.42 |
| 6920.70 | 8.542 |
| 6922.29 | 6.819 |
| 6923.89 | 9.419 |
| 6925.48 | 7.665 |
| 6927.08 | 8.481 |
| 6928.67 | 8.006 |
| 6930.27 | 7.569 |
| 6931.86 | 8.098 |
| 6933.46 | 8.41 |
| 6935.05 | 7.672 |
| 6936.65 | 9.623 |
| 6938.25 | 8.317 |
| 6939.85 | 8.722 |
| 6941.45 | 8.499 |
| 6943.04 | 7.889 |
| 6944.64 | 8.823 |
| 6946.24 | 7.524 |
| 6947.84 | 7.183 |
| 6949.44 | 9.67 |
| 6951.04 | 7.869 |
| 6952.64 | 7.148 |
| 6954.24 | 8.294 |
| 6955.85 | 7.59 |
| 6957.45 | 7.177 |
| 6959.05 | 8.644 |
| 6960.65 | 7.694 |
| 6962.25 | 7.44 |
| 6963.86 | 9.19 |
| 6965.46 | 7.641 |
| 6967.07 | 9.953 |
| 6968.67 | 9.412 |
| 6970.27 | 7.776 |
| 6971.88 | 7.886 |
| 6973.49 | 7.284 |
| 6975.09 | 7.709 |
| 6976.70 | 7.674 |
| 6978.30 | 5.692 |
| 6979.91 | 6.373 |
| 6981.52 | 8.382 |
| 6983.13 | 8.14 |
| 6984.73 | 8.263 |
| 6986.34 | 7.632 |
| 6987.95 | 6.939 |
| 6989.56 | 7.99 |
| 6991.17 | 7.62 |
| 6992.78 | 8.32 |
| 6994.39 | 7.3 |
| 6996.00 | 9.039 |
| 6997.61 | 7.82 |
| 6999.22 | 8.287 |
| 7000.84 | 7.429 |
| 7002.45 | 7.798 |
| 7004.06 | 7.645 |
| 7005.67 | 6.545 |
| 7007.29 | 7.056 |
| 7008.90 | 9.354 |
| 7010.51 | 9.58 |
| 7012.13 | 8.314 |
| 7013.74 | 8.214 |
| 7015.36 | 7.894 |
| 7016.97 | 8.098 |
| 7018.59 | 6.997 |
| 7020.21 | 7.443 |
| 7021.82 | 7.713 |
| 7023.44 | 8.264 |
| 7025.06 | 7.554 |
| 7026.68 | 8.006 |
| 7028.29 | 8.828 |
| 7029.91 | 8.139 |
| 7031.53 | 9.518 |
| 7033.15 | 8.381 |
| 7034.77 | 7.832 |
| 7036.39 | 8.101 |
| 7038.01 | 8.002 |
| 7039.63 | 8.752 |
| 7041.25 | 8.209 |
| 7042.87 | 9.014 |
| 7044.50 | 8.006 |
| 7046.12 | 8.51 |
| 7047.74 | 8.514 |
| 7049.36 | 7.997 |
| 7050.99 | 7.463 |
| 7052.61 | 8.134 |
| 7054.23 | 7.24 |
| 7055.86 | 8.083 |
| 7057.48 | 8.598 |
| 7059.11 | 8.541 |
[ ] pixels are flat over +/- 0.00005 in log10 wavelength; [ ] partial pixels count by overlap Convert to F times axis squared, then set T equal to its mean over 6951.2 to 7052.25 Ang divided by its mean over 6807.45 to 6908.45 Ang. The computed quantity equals 1.06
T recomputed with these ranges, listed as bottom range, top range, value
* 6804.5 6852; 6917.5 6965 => 1.08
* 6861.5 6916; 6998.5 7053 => 1.06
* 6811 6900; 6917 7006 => 1.05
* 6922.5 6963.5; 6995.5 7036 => 1.01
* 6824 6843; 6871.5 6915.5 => 1.05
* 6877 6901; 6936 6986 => 1.04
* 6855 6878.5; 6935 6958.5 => 1.05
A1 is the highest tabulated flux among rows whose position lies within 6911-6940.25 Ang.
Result 9.623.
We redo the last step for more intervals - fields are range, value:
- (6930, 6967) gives 9.67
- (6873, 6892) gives 9.282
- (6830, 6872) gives 9.088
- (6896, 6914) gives 8.647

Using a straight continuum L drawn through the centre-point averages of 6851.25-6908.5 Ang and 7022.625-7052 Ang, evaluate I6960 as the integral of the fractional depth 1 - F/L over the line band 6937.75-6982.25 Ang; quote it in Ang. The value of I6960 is 0.7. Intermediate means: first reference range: 7.92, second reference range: 8.28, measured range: 7.98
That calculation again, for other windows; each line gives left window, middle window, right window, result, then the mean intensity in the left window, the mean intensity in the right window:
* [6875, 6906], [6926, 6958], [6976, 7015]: -1.3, 7.82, 7.81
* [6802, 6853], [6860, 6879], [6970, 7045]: -0.3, 7.77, 7.93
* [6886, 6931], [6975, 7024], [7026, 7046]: 2.9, 7.96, 8.41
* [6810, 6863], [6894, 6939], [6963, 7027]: -1.3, 7.76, 7.9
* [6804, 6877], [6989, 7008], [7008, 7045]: 1.1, 7.84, 8.27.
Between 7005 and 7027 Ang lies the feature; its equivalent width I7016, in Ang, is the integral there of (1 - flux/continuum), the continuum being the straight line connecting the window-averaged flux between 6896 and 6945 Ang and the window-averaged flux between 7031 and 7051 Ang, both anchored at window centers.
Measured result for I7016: 0.9 Ang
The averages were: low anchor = 8.07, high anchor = 8.35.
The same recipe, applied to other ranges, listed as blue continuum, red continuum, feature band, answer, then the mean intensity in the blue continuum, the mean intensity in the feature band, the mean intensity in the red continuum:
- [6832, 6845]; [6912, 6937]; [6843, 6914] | 0.5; 7.92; 7.92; 8.05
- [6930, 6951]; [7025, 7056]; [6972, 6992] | 1.9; 8.31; 7.49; 8.23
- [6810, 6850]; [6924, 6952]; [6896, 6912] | 0.4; 7.69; 7.9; 8.26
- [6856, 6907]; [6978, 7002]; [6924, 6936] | -0.3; 8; 8.09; 7.72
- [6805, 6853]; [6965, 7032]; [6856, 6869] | -0.7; 7.75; 8.19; 7.93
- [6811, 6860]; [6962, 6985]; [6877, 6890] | 0.6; 7.71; 7.4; 7.92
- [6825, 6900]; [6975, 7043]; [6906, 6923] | 0.4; 7.89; 7.73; 7.94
